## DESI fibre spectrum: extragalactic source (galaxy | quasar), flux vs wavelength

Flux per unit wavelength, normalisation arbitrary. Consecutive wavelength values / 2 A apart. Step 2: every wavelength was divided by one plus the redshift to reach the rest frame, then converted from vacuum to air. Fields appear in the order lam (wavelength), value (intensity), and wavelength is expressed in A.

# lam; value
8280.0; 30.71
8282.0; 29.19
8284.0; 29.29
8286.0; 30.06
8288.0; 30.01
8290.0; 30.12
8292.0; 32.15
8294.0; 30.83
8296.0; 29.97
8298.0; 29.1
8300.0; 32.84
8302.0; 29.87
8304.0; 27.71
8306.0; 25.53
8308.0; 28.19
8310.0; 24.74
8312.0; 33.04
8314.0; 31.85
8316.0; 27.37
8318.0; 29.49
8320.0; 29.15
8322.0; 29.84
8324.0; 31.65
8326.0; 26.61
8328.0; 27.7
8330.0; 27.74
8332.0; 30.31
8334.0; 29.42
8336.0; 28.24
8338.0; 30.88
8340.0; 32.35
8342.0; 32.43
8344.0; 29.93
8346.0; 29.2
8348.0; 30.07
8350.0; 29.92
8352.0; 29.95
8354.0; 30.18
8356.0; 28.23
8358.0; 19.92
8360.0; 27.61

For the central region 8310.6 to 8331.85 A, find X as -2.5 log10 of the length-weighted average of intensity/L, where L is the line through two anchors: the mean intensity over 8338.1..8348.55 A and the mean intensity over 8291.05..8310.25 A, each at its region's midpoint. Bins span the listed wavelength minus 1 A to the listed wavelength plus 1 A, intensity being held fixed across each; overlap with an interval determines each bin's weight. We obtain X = 0.023 mag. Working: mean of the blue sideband 29.3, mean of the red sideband 30.8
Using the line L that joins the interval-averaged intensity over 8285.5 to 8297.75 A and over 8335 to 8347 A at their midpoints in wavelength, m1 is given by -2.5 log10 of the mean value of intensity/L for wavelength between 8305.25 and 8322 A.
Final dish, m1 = 0.06 mag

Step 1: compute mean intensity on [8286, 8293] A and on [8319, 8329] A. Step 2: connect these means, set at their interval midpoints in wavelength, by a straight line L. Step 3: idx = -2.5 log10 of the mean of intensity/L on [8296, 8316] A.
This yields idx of 0.03 mag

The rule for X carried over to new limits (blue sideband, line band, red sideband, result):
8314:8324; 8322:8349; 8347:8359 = -0.03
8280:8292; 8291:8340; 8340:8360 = 0.00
